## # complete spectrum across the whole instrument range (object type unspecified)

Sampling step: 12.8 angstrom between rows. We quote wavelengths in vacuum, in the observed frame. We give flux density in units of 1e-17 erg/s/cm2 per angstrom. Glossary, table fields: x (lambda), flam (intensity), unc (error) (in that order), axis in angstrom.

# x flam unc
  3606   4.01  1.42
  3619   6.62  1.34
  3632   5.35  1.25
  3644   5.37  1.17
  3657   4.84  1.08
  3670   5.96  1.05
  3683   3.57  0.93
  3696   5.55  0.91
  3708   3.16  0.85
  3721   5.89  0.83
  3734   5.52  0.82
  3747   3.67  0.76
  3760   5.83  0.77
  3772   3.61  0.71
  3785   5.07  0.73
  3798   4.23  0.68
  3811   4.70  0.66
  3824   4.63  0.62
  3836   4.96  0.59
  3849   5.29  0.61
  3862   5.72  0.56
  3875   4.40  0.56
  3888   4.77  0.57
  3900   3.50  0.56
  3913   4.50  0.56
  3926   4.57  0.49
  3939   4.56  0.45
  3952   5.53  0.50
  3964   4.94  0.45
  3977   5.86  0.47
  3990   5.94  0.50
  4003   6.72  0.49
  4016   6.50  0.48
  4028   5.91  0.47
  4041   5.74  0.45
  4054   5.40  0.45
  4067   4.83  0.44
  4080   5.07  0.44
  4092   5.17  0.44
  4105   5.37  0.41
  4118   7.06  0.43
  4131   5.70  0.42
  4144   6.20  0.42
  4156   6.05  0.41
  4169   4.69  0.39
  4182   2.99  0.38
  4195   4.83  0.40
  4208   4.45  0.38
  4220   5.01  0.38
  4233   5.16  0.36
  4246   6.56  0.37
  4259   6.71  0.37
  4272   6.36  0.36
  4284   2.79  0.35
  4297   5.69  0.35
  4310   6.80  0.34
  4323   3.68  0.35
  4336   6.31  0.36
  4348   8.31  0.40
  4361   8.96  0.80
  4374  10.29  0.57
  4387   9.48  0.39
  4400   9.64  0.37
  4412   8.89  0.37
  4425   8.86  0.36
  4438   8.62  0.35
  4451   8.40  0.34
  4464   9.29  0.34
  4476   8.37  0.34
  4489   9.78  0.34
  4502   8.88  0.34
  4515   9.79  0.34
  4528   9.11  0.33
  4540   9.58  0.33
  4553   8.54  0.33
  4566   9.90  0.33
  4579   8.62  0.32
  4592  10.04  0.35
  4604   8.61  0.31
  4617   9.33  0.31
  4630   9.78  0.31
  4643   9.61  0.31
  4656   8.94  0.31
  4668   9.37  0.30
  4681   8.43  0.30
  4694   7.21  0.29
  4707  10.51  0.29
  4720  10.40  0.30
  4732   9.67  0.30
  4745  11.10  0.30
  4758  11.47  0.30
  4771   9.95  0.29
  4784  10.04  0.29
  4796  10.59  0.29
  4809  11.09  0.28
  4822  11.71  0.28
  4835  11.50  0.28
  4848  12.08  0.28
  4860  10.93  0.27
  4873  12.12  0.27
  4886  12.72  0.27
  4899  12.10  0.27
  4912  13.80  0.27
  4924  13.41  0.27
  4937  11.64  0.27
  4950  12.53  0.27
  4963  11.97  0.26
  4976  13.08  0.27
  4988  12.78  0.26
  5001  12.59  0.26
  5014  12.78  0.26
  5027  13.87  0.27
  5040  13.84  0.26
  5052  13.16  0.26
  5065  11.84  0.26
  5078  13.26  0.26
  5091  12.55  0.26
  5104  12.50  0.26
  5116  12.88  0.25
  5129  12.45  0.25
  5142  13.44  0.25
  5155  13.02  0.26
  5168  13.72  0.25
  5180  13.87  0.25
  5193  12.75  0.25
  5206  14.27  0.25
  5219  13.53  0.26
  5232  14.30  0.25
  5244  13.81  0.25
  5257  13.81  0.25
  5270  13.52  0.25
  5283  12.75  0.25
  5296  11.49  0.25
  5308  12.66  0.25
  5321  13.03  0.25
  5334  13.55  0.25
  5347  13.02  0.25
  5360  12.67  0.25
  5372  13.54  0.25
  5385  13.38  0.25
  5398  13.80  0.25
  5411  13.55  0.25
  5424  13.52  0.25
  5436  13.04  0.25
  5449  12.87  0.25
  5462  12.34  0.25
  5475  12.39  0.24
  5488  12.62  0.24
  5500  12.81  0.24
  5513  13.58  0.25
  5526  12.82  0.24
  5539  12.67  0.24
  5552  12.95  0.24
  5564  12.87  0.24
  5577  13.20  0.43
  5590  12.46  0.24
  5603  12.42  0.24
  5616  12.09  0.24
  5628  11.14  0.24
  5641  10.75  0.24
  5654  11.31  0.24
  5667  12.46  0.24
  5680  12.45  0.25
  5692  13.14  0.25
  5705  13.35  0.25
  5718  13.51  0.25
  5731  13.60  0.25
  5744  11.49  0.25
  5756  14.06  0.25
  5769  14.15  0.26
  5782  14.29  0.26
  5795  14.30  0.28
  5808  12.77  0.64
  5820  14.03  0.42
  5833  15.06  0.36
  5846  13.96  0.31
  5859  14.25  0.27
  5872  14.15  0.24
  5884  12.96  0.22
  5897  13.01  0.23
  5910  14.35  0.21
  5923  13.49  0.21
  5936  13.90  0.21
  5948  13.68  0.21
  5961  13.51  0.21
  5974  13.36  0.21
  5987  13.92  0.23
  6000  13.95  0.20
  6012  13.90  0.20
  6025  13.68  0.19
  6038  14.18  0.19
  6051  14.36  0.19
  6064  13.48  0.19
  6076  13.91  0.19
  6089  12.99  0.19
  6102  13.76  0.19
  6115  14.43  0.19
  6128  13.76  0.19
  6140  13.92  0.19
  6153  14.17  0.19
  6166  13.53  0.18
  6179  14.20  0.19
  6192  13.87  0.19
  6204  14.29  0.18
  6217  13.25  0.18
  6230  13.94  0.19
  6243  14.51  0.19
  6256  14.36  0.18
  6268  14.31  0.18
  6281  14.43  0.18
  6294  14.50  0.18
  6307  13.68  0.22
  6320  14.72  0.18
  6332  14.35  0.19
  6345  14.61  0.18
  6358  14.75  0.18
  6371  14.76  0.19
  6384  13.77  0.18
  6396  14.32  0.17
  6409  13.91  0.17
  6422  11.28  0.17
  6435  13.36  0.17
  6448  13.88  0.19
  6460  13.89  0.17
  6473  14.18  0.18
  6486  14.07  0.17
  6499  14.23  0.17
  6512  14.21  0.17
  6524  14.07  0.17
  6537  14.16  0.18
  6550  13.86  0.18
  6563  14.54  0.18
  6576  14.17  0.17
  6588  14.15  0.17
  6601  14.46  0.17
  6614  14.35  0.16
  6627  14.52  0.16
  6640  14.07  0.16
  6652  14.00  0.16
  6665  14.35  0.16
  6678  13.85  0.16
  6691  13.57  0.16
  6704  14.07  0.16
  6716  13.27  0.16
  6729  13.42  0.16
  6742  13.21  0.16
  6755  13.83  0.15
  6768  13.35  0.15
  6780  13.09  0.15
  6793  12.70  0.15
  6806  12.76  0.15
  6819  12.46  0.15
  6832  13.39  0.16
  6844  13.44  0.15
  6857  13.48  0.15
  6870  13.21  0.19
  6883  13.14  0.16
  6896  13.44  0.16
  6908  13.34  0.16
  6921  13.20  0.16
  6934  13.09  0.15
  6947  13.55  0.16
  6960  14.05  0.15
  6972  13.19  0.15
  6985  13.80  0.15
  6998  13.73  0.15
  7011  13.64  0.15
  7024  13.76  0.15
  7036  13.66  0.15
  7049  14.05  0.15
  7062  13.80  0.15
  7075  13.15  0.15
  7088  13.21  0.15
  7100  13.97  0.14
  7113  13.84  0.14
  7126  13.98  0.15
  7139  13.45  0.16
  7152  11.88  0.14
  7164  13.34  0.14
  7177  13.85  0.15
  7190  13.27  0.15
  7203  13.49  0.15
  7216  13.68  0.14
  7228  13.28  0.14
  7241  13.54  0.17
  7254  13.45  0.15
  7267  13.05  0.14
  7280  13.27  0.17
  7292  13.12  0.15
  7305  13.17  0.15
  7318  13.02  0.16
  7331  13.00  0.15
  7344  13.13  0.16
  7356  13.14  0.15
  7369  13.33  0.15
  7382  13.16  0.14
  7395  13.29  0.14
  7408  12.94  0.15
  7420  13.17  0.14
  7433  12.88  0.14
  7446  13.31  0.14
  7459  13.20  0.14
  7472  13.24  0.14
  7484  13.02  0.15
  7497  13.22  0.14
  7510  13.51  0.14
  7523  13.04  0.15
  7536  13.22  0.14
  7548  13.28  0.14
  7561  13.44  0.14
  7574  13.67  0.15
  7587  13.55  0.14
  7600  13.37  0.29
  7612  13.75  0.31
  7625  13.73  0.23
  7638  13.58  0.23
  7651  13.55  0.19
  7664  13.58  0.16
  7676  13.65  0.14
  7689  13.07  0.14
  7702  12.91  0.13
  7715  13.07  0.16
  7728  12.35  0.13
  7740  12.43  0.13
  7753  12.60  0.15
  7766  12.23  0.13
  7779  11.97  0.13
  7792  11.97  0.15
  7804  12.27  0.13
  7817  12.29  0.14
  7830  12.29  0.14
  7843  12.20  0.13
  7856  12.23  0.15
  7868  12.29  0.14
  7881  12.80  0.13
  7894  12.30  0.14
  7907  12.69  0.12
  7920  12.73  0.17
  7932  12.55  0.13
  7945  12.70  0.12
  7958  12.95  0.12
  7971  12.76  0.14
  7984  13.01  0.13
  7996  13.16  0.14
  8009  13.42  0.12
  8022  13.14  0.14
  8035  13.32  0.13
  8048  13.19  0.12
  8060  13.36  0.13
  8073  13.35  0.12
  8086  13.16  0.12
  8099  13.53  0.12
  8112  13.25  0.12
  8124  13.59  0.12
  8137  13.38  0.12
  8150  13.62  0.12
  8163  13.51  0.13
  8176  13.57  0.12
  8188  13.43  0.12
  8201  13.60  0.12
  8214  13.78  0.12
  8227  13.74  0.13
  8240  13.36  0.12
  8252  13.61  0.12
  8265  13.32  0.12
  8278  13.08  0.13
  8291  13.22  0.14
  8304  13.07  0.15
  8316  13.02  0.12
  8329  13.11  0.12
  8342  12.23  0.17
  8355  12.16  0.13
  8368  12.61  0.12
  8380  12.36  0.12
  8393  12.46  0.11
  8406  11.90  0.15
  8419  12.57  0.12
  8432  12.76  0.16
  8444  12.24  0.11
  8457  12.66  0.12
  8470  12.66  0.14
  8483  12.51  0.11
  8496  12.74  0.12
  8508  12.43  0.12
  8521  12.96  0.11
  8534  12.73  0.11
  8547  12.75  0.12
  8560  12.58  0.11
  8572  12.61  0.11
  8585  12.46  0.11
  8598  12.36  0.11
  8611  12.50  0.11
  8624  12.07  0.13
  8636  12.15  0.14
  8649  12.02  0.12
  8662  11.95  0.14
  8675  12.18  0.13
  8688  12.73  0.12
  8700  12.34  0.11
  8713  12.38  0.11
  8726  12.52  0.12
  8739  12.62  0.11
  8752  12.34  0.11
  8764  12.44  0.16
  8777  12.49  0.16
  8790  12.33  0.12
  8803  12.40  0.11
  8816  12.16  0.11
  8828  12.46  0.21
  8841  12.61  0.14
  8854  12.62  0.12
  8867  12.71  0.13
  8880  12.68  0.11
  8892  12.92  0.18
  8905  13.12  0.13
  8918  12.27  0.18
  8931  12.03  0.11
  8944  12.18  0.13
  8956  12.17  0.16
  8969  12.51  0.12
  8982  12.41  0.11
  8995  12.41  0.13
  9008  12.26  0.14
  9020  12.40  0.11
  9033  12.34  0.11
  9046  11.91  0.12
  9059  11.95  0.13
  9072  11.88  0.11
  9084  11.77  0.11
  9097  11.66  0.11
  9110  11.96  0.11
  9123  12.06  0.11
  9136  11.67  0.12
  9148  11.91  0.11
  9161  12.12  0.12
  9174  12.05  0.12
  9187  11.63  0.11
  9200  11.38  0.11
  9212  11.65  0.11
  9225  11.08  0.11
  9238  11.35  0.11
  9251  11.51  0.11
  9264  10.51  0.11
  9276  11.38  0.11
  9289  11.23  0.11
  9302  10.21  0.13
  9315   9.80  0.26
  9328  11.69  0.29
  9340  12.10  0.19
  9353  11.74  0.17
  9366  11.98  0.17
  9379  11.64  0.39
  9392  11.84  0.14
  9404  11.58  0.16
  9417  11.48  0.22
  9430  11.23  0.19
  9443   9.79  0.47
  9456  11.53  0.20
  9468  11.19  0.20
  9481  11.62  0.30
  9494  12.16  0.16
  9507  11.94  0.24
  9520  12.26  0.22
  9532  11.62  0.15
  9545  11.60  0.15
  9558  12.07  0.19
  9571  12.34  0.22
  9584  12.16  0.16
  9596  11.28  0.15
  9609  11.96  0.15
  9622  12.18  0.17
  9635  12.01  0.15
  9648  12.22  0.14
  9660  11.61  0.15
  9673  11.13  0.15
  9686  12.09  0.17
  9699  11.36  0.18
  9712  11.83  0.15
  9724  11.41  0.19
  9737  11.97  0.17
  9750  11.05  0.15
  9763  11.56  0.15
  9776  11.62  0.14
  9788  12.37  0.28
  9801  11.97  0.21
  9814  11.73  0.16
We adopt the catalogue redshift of 0.090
